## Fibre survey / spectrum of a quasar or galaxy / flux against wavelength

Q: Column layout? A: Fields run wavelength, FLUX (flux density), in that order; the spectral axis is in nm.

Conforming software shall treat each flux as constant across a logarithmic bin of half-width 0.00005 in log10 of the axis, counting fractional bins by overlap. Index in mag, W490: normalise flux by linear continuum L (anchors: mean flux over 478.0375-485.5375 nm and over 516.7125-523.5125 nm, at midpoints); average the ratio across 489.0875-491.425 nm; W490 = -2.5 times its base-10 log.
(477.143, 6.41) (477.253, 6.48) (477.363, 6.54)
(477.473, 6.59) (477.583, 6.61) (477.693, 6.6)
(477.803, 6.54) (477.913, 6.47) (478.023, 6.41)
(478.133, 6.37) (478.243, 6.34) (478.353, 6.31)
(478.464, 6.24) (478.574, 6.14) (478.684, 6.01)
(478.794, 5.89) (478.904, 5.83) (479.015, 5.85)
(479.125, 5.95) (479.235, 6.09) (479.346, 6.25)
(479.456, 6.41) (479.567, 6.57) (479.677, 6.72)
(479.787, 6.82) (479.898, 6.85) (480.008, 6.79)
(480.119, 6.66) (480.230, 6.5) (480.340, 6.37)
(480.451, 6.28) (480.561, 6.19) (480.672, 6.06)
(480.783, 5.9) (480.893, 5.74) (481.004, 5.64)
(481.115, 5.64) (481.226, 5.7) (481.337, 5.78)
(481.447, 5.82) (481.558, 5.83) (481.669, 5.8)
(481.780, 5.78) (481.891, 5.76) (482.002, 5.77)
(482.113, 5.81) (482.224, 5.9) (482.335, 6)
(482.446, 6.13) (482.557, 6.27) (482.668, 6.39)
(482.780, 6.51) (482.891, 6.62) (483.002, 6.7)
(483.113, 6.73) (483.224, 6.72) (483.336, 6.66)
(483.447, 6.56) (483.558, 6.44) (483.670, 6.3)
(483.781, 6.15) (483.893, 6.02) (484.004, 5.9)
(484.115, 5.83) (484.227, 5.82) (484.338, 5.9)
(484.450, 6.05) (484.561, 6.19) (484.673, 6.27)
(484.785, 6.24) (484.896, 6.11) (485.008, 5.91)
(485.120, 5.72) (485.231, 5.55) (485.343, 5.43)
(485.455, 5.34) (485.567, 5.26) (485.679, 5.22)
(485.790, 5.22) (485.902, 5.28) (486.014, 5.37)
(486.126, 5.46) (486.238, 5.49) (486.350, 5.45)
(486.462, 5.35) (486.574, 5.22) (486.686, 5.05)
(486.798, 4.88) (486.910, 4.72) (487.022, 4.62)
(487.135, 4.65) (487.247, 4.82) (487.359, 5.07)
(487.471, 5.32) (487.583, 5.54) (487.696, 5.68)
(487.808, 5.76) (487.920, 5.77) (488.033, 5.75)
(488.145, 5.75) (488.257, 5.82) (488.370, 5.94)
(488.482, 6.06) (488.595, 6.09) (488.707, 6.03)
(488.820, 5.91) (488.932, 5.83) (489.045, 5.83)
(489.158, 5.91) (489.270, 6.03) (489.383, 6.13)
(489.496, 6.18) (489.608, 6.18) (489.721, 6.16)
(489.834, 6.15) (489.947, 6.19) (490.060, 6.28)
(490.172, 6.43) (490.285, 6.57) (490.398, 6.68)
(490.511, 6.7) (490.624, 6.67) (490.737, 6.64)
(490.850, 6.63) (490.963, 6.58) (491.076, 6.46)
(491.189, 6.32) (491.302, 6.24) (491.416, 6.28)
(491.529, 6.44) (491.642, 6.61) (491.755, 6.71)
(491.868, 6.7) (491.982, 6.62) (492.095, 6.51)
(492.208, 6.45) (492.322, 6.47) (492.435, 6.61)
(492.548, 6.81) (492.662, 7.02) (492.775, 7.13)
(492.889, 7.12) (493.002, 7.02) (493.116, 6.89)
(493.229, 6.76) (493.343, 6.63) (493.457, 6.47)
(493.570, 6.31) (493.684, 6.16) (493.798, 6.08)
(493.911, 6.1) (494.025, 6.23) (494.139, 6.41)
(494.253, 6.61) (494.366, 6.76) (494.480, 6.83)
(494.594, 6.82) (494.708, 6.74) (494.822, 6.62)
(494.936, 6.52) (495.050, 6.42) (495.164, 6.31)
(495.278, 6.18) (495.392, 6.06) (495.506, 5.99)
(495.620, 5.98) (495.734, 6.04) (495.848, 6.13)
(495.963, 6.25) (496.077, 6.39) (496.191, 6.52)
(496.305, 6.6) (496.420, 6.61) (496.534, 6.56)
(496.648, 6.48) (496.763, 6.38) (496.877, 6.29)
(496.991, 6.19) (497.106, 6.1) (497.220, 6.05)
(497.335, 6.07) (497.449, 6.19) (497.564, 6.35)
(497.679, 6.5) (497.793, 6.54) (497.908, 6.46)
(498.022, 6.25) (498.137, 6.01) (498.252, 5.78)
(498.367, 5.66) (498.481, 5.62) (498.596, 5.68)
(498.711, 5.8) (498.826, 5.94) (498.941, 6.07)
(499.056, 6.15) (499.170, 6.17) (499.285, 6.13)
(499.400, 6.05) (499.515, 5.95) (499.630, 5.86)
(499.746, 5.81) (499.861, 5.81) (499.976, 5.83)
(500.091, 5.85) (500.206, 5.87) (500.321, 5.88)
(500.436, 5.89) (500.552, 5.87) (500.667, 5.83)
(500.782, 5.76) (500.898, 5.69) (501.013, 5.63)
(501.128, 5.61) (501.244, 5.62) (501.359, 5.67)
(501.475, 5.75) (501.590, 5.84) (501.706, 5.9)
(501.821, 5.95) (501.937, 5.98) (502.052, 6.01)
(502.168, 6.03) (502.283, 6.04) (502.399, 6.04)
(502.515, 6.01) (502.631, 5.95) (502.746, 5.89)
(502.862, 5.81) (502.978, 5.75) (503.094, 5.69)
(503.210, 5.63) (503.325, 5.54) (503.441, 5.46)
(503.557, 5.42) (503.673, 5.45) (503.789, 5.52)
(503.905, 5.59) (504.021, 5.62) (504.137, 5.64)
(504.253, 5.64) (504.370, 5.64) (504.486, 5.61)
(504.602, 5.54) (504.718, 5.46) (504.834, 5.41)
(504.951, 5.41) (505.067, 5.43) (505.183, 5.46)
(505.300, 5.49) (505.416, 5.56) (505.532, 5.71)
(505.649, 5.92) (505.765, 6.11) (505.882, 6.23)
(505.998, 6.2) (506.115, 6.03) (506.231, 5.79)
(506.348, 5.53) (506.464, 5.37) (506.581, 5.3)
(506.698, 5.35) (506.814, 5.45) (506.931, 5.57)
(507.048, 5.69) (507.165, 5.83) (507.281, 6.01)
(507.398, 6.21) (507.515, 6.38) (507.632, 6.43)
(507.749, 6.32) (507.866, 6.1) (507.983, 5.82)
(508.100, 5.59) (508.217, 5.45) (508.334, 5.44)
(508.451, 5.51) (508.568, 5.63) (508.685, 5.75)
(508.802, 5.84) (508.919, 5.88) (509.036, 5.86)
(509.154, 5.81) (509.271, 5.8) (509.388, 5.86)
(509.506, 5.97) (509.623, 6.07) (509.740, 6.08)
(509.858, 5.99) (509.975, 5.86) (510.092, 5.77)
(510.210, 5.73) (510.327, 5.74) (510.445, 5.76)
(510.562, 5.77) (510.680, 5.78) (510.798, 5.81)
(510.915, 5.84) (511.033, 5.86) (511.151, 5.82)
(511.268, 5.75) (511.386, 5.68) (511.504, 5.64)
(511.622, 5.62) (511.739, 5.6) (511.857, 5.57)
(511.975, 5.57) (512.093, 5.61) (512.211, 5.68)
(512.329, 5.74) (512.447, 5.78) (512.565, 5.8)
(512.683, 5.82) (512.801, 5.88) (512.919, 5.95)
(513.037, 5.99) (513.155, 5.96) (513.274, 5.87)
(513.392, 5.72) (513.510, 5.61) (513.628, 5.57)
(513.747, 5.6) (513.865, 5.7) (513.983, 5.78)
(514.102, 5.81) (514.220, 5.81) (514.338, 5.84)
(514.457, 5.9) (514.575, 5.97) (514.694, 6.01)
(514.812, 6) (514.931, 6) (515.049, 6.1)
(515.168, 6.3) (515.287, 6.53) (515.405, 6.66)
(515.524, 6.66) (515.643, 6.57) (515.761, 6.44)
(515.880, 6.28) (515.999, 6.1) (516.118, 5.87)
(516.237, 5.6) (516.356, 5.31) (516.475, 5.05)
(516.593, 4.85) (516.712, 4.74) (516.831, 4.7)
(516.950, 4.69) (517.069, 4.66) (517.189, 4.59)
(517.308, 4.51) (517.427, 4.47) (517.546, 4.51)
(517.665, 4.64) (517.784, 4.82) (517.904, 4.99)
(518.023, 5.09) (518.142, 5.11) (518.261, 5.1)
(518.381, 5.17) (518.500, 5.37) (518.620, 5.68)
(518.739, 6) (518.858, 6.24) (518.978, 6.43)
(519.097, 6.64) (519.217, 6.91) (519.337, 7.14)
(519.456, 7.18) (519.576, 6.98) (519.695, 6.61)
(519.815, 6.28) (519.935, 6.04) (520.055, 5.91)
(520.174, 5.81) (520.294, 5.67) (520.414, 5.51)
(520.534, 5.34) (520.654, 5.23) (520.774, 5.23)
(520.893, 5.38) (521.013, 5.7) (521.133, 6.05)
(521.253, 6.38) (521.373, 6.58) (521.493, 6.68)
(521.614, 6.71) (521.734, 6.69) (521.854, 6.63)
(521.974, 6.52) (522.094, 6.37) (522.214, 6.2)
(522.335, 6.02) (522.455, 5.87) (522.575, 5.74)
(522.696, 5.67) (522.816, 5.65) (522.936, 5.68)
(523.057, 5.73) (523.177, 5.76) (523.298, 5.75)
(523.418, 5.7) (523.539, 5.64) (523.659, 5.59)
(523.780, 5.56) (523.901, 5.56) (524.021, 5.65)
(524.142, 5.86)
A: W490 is -0.05 mag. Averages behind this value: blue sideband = 6.13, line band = 6.35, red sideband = 5.75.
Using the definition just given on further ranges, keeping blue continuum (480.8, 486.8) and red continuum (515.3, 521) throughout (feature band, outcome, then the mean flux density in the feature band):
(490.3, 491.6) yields -0.12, 6.51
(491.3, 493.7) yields -0.15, 6.65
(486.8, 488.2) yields 0.11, 5.27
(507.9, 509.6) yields -0.01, 5.74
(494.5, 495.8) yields -0.10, 6.35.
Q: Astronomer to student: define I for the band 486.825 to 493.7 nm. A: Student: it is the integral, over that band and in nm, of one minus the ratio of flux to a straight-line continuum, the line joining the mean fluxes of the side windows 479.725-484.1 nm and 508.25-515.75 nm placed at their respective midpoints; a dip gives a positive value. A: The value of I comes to -0.106 nm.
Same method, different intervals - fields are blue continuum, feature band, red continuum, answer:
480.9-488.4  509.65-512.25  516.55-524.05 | -0.01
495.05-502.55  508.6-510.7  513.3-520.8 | 0.00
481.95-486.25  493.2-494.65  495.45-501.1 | -0.10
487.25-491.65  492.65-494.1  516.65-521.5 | -0.13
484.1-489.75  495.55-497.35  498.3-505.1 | -0.18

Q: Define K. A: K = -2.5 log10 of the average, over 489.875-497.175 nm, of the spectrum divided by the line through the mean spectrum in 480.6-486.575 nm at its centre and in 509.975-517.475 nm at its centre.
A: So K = -0.114 mag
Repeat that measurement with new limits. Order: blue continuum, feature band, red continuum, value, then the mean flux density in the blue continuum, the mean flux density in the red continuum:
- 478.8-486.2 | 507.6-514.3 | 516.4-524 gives 0.00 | 6.05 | 5.71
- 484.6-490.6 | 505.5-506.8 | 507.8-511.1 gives 0.00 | 5.71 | 5.8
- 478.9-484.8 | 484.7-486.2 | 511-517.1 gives 0.11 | 6.18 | 5.77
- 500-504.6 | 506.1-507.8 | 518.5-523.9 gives 0.00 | 5.76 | 6.06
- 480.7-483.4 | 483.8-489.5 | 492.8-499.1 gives 0.10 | 6.07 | 6.32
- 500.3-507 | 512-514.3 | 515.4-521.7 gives -0.01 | 5.71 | 5.71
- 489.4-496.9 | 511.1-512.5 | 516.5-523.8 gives 0.05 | 6.48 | 5.72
